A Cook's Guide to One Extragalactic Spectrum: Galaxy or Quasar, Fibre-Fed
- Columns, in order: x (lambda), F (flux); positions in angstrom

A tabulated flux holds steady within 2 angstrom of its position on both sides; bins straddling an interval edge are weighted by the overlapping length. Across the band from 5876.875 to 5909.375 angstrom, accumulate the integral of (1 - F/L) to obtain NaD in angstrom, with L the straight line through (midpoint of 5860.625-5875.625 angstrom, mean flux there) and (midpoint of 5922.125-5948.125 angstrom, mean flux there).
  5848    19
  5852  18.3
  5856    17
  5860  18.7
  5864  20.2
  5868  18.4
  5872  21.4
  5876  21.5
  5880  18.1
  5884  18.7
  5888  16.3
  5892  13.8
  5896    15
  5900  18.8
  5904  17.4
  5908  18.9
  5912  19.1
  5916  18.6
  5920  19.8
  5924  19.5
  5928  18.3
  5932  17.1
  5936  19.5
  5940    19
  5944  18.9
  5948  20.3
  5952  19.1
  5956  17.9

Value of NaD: 3.9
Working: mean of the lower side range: 20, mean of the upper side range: 18.8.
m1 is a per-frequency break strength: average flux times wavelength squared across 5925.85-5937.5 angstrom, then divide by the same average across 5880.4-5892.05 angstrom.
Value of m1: 1.1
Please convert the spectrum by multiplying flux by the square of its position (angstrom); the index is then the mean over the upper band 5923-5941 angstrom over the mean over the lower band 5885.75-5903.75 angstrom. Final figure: 1.17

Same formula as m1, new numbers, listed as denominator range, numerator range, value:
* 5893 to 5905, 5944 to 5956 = 1.17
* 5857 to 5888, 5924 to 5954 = 1.00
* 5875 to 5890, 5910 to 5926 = 1.06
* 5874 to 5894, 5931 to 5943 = 1.08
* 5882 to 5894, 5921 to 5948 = 1.18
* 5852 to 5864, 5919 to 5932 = 1.05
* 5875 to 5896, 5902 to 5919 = 1.09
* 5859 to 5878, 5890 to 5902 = 0.80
